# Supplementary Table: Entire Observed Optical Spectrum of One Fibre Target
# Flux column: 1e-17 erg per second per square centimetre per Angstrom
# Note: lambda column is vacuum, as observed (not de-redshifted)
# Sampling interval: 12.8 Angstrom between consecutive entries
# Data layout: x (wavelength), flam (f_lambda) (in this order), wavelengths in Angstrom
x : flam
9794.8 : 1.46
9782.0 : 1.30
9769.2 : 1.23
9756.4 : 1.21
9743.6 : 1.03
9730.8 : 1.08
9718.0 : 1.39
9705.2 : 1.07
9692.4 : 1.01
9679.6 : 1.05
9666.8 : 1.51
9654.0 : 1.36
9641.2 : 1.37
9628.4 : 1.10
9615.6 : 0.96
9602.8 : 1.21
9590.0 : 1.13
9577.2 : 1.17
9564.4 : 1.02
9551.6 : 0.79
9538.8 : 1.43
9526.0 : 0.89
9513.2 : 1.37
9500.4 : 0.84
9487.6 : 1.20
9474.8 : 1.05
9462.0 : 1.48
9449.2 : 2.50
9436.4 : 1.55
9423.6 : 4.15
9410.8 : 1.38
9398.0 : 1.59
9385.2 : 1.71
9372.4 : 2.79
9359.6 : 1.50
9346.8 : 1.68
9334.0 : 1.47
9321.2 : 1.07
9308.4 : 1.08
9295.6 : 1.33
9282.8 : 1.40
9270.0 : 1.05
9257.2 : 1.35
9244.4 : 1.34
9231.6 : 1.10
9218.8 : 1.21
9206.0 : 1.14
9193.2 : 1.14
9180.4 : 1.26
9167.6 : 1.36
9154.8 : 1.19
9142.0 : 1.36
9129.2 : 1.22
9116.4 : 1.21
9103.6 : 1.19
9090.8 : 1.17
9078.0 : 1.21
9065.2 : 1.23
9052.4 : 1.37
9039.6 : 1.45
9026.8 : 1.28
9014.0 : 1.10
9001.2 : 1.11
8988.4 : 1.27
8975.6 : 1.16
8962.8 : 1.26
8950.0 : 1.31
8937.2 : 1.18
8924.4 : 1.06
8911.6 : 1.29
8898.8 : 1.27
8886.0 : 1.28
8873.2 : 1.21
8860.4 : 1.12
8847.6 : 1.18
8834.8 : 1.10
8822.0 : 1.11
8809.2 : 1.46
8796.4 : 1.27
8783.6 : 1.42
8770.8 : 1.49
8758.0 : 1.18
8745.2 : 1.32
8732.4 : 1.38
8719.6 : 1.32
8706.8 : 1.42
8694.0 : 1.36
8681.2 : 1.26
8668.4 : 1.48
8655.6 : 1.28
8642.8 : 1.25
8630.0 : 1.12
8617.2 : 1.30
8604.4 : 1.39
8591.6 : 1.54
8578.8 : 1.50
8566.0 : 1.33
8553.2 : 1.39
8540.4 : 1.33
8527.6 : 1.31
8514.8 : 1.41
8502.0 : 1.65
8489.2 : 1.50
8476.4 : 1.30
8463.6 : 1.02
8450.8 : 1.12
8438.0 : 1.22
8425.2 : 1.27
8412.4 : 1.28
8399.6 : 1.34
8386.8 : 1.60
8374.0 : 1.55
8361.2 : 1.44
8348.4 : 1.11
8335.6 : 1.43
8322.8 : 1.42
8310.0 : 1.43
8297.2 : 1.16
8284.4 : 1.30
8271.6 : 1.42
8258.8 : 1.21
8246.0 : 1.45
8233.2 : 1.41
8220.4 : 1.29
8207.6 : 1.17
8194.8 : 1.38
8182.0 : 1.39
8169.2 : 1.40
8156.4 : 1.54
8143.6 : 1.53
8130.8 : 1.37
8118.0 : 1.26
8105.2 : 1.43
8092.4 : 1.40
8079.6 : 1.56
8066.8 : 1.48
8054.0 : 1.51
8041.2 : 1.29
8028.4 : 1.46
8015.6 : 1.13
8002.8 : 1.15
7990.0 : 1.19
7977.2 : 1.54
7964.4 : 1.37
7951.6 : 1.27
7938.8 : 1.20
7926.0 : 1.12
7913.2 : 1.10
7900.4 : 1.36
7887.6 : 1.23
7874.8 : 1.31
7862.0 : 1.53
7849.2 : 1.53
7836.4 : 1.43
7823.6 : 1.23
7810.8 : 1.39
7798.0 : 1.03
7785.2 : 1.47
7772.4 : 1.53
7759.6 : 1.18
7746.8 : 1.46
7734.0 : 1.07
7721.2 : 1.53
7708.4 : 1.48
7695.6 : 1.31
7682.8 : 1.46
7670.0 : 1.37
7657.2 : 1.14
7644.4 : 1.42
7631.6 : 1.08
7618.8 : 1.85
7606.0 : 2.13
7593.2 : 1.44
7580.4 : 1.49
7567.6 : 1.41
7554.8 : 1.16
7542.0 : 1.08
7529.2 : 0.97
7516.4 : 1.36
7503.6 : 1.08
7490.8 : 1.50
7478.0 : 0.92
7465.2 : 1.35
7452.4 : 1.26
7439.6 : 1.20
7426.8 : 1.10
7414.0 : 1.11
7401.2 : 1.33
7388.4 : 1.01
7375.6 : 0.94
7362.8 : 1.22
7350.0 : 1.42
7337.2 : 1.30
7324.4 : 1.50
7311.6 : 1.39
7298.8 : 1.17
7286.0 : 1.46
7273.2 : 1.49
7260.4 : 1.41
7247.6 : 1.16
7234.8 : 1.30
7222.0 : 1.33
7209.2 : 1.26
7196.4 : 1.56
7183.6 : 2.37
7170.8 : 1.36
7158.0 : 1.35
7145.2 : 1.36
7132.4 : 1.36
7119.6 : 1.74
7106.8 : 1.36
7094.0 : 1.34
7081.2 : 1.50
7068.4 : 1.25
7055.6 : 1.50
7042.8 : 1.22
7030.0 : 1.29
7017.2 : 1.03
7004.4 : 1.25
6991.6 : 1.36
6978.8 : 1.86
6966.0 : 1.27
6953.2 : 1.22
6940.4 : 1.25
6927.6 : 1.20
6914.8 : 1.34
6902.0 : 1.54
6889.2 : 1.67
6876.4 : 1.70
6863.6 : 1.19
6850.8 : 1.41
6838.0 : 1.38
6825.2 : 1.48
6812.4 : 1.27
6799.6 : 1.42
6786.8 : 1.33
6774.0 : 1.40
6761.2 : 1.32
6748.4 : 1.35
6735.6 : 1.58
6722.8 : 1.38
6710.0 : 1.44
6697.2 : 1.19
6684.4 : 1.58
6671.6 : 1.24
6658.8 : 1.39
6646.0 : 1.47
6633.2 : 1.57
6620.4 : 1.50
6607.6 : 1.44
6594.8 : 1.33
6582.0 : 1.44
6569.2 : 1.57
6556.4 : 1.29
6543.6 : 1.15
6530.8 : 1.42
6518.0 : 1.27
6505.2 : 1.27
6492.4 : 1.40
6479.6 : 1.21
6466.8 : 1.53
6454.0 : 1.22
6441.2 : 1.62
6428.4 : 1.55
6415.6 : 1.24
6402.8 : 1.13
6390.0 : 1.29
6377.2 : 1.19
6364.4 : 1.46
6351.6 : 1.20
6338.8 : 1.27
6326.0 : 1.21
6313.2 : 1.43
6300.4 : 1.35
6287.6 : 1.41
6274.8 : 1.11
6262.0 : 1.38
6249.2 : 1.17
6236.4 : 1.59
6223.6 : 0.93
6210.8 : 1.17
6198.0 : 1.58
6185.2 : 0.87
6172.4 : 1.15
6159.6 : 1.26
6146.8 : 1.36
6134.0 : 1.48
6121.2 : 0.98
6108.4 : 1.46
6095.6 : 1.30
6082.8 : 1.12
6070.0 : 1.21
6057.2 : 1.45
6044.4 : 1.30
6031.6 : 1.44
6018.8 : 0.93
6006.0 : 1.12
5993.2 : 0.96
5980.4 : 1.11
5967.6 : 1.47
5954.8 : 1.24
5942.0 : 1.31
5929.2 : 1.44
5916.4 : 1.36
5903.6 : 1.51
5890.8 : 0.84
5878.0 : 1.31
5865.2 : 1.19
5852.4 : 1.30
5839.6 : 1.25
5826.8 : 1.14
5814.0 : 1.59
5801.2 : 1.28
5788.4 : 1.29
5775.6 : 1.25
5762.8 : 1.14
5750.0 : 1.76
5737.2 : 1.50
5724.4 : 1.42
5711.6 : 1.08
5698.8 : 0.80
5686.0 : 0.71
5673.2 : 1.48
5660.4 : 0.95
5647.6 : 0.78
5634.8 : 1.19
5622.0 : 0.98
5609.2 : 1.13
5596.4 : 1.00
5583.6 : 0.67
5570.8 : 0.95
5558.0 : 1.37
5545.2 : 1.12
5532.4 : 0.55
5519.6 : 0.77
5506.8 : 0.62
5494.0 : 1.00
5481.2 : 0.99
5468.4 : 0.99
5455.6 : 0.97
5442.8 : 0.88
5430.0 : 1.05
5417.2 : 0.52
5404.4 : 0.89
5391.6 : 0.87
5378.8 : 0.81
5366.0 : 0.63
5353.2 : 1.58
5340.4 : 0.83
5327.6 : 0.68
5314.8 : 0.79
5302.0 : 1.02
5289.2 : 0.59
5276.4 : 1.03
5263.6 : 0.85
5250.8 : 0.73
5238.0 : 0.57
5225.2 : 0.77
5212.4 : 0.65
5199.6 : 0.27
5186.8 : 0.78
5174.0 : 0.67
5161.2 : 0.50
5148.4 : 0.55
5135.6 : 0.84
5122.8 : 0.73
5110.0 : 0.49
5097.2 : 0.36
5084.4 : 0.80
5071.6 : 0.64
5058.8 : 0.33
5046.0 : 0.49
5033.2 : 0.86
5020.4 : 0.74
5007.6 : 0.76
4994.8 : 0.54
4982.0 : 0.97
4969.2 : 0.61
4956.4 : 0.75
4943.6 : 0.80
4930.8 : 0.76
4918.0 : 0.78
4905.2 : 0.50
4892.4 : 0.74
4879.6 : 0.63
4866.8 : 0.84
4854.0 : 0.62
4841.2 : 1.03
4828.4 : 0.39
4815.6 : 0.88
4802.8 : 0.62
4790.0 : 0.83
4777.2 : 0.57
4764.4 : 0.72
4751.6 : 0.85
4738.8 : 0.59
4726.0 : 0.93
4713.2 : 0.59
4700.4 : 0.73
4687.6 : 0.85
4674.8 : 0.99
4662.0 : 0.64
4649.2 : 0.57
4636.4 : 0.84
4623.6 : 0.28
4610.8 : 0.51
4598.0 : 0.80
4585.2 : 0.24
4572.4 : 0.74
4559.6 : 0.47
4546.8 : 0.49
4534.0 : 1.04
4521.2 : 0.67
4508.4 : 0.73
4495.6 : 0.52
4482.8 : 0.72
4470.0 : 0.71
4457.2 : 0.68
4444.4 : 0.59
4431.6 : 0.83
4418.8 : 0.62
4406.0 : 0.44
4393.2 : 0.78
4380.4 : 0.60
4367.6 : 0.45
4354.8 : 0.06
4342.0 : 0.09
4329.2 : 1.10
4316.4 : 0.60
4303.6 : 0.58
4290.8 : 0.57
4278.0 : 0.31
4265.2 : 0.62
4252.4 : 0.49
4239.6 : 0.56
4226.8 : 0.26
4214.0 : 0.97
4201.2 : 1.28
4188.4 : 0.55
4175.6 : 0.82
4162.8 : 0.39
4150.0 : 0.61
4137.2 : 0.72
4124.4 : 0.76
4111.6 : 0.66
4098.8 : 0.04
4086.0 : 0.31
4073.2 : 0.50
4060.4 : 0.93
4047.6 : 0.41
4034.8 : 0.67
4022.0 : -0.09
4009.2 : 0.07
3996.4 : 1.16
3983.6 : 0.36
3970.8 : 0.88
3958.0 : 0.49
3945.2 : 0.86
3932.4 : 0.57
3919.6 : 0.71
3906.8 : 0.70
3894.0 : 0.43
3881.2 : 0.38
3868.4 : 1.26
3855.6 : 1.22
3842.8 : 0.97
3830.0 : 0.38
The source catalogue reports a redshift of 0.44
